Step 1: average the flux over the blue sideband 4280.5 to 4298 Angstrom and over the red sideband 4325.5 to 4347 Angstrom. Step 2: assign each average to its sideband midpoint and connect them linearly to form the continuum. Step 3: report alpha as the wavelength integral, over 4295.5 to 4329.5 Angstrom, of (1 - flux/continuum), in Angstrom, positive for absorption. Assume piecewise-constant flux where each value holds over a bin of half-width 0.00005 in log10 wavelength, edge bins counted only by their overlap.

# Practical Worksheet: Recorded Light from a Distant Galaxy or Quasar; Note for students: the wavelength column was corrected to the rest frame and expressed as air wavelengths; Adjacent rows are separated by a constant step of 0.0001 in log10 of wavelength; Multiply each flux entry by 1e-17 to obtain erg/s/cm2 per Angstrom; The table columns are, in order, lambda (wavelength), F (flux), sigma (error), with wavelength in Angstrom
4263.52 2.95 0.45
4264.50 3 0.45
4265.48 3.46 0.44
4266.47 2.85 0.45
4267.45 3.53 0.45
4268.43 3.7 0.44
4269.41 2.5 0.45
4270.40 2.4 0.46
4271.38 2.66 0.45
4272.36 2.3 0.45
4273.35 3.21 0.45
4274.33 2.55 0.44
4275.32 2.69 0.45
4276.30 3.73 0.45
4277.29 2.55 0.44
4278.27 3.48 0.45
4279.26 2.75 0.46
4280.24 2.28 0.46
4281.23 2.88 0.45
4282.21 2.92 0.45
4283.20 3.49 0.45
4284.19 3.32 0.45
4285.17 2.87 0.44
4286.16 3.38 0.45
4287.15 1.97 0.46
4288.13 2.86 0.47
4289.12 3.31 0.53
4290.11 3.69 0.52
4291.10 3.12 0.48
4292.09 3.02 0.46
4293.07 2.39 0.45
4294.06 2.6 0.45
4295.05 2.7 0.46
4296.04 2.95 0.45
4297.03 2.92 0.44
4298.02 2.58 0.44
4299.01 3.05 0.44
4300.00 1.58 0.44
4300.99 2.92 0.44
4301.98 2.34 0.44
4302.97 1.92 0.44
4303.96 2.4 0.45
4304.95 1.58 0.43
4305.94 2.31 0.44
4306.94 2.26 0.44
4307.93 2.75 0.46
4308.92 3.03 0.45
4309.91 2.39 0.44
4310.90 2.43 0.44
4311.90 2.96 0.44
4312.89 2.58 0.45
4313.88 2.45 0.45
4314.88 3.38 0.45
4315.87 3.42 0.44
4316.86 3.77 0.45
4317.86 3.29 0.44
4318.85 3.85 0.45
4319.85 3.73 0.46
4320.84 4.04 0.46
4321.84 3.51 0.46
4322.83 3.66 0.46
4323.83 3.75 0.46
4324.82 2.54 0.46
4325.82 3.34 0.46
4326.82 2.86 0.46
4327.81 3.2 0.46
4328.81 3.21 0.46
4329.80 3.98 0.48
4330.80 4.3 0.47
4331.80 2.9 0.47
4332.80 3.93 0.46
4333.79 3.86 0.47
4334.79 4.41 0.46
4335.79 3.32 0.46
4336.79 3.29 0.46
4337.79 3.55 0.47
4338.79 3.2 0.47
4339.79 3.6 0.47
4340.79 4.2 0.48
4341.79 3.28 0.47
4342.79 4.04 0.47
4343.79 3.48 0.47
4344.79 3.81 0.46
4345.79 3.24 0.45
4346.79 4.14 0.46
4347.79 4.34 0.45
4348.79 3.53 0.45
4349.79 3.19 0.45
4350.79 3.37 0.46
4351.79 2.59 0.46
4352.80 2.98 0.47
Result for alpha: 3.7 Angstrom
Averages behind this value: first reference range 2.94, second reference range 3.59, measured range 2.92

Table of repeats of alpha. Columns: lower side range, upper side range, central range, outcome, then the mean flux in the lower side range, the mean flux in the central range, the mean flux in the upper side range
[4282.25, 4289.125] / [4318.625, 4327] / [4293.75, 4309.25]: 3.5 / 3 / 2.49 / 3.48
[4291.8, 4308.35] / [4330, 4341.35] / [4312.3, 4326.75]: -1.0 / 2.48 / 3.36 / 3.69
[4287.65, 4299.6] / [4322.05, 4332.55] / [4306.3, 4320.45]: 0.8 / 2.92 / 3.02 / 3.39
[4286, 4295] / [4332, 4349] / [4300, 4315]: 3.4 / 2.9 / 2.46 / 3.71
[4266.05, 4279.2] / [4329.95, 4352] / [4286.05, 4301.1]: 1.7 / 2.93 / 2.8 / 3.64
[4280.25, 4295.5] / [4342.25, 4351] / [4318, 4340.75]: -0.5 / 2.95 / 3.56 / 3.69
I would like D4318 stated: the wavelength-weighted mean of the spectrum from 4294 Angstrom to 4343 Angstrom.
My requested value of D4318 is 3.12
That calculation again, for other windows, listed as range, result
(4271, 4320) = 2.83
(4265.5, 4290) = 2.95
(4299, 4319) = 2.67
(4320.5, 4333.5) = 3.48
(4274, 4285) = 2.97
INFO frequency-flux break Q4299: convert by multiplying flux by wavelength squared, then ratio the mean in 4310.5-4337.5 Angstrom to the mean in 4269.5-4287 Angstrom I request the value 1.21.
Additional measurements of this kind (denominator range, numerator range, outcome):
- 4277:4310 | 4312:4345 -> 1.30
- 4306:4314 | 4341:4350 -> 1.45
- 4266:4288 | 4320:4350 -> 1.27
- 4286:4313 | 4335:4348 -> 1.41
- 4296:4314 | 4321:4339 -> 1.43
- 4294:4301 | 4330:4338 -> 1.42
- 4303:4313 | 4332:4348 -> 1.54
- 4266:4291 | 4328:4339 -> 1.26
